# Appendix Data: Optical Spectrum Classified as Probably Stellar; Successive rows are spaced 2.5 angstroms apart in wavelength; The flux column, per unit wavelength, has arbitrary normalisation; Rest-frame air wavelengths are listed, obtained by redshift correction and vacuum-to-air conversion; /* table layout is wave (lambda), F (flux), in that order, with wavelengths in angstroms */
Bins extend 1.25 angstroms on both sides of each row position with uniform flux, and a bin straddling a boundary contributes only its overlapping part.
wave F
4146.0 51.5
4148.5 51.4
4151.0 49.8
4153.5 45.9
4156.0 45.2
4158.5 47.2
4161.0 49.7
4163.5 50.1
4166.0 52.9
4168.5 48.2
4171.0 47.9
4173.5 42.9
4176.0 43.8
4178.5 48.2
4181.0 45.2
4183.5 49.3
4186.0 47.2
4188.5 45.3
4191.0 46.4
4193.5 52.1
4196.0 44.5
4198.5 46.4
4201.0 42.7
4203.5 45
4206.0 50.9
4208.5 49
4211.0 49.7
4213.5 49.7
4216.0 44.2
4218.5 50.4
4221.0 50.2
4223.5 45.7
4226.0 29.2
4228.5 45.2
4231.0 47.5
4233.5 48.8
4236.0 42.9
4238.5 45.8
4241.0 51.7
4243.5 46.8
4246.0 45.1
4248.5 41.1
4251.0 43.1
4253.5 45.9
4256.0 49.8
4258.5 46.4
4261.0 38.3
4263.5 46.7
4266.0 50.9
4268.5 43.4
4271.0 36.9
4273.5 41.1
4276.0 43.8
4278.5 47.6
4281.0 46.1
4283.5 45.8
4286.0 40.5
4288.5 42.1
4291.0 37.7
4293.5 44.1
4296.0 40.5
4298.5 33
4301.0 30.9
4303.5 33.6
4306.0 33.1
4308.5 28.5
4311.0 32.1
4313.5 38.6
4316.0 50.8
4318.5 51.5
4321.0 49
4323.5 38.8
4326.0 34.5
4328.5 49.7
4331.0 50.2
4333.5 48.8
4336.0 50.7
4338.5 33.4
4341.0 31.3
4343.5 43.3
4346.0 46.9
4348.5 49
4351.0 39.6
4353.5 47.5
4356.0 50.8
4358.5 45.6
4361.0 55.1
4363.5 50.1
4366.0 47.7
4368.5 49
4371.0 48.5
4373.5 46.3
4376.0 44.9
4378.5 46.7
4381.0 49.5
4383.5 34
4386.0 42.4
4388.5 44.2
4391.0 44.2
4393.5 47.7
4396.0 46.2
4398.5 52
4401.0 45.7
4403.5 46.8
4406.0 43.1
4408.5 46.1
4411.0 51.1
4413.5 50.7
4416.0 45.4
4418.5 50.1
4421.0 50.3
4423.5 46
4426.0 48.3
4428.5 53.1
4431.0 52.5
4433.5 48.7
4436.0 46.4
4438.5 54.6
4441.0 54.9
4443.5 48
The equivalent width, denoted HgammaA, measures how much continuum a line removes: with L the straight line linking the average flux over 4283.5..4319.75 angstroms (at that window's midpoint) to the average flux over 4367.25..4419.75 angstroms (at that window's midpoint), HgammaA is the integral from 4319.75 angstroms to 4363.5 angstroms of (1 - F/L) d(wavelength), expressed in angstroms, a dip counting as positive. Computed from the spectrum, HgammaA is -3.2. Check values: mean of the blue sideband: 38.6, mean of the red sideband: 46.4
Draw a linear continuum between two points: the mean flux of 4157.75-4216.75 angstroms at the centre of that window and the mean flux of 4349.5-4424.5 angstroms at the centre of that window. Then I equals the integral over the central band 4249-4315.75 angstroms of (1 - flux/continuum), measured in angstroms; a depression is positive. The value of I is 8.9 angstroms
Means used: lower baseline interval 47.5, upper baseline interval 46.9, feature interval 40.9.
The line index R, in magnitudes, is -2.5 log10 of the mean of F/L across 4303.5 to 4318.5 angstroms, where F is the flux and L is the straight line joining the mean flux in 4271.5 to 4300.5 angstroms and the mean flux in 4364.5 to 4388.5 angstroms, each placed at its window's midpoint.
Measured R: 0.14 mag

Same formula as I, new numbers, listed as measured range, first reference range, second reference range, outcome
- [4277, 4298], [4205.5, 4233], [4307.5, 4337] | 0.9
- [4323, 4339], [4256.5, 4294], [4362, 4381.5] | 0.6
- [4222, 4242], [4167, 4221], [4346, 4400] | 1.1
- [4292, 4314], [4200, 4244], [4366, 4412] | 5.4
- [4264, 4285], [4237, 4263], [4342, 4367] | 0.6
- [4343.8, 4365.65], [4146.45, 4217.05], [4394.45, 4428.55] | 0.0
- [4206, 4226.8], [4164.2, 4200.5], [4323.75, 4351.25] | -0.2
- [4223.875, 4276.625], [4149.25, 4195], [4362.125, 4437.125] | 3.5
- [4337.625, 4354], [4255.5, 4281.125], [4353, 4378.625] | 2.1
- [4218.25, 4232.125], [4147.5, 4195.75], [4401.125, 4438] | 1.1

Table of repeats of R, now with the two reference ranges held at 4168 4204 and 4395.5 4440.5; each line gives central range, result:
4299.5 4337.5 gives 0.16 mag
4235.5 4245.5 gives 0.00 mag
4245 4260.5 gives 0.05 mag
